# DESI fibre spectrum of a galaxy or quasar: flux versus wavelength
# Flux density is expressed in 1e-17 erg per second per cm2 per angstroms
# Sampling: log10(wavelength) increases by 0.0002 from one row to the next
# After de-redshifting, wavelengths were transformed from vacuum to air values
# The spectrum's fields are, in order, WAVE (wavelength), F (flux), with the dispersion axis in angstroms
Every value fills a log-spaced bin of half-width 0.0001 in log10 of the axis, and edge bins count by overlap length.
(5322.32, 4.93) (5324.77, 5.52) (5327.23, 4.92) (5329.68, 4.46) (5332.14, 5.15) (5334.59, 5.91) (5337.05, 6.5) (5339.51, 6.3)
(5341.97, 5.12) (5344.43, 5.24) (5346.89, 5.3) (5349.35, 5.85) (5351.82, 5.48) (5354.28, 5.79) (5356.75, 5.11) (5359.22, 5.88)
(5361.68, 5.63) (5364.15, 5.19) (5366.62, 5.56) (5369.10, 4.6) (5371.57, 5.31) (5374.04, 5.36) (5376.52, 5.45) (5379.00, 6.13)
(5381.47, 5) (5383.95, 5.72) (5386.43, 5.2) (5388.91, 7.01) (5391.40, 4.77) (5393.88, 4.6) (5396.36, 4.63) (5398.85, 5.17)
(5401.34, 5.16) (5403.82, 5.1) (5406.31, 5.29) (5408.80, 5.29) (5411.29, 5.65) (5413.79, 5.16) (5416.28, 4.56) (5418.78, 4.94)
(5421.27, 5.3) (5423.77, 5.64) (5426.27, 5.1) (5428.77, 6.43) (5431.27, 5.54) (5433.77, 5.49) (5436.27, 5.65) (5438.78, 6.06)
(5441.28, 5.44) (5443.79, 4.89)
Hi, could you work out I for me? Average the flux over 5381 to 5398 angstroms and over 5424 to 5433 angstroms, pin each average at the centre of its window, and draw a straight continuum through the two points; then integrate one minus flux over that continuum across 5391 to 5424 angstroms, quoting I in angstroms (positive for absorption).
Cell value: 2.3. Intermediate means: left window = 5.28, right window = 5.67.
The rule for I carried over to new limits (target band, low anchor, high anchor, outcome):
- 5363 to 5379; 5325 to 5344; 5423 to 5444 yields 0.6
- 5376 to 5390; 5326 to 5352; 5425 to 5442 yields -0.5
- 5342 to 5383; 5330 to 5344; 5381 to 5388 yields 0.9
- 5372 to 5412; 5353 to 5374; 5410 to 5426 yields -0.4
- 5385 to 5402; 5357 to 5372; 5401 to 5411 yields 0.2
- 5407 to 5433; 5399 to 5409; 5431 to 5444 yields 0.1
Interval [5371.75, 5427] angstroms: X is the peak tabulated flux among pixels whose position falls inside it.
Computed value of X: 7.01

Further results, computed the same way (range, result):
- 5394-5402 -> 5.17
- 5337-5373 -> 6.5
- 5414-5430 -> 6.43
